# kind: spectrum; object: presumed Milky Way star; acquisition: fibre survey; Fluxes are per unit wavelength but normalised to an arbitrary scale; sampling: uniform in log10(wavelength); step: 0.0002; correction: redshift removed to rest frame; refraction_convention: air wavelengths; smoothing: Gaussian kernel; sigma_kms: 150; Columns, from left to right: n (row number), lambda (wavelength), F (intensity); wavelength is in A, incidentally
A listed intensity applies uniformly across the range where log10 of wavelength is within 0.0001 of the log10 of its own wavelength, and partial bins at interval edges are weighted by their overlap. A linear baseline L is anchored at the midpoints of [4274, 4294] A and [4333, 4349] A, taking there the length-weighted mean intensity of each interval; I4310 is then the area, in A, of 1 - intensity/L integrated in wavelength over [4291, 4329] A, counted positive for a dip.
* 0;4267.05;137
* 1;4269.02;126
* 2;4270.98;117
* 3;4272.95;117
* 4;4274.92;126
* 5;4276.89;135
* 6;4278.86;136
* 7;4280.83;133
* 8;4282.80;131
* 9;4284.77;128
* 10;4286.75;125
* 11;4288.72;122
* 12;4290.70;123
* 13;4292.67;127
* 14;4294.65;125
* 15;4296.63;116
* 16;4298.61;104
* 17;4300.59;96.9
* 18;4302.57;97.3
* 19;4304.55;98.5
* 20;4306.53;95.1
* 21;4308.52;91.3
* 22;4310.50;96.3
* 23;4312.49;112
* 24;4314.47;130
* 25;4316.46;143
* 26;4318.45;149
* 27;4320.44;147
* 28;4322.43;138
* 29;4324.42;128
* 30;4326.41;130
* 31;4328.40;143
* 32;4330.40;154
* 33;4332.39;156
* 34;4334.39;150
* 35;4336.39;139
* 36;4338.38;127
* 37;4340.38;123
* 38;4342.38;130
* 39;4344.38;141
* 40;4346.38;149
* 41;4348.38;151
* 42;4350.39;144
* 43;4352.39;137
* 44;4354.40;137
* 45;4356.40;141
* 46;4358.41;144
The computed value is 4.1 A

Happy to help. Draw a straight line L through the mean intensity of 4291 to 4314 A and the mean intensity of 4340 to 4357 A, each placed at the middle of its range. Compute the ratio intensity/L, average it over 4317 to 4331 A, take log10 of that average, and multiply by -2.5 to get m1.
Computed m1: -0.16 mag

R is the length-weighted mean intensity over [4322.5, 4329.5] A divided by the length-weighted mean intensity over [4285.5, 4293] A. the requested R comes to 1.08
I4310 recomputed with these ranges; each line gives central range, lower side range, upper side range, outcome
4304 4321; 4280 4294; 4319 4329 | 2.1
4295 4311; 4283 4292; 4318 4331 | 3.8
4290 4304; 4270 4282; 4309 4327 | 1.8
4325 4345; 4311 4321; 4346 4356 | 0.0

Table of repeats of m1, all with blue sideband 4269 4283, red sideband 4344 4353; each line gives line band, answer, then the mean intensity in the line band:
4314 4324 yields -0.03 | 141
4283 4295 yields 0.04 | 125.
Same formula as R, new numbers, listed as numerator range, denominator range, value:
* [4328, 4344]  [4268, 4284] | 1.10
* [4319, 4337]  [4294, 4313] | 1.39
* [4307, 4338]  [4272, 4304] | 1.10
